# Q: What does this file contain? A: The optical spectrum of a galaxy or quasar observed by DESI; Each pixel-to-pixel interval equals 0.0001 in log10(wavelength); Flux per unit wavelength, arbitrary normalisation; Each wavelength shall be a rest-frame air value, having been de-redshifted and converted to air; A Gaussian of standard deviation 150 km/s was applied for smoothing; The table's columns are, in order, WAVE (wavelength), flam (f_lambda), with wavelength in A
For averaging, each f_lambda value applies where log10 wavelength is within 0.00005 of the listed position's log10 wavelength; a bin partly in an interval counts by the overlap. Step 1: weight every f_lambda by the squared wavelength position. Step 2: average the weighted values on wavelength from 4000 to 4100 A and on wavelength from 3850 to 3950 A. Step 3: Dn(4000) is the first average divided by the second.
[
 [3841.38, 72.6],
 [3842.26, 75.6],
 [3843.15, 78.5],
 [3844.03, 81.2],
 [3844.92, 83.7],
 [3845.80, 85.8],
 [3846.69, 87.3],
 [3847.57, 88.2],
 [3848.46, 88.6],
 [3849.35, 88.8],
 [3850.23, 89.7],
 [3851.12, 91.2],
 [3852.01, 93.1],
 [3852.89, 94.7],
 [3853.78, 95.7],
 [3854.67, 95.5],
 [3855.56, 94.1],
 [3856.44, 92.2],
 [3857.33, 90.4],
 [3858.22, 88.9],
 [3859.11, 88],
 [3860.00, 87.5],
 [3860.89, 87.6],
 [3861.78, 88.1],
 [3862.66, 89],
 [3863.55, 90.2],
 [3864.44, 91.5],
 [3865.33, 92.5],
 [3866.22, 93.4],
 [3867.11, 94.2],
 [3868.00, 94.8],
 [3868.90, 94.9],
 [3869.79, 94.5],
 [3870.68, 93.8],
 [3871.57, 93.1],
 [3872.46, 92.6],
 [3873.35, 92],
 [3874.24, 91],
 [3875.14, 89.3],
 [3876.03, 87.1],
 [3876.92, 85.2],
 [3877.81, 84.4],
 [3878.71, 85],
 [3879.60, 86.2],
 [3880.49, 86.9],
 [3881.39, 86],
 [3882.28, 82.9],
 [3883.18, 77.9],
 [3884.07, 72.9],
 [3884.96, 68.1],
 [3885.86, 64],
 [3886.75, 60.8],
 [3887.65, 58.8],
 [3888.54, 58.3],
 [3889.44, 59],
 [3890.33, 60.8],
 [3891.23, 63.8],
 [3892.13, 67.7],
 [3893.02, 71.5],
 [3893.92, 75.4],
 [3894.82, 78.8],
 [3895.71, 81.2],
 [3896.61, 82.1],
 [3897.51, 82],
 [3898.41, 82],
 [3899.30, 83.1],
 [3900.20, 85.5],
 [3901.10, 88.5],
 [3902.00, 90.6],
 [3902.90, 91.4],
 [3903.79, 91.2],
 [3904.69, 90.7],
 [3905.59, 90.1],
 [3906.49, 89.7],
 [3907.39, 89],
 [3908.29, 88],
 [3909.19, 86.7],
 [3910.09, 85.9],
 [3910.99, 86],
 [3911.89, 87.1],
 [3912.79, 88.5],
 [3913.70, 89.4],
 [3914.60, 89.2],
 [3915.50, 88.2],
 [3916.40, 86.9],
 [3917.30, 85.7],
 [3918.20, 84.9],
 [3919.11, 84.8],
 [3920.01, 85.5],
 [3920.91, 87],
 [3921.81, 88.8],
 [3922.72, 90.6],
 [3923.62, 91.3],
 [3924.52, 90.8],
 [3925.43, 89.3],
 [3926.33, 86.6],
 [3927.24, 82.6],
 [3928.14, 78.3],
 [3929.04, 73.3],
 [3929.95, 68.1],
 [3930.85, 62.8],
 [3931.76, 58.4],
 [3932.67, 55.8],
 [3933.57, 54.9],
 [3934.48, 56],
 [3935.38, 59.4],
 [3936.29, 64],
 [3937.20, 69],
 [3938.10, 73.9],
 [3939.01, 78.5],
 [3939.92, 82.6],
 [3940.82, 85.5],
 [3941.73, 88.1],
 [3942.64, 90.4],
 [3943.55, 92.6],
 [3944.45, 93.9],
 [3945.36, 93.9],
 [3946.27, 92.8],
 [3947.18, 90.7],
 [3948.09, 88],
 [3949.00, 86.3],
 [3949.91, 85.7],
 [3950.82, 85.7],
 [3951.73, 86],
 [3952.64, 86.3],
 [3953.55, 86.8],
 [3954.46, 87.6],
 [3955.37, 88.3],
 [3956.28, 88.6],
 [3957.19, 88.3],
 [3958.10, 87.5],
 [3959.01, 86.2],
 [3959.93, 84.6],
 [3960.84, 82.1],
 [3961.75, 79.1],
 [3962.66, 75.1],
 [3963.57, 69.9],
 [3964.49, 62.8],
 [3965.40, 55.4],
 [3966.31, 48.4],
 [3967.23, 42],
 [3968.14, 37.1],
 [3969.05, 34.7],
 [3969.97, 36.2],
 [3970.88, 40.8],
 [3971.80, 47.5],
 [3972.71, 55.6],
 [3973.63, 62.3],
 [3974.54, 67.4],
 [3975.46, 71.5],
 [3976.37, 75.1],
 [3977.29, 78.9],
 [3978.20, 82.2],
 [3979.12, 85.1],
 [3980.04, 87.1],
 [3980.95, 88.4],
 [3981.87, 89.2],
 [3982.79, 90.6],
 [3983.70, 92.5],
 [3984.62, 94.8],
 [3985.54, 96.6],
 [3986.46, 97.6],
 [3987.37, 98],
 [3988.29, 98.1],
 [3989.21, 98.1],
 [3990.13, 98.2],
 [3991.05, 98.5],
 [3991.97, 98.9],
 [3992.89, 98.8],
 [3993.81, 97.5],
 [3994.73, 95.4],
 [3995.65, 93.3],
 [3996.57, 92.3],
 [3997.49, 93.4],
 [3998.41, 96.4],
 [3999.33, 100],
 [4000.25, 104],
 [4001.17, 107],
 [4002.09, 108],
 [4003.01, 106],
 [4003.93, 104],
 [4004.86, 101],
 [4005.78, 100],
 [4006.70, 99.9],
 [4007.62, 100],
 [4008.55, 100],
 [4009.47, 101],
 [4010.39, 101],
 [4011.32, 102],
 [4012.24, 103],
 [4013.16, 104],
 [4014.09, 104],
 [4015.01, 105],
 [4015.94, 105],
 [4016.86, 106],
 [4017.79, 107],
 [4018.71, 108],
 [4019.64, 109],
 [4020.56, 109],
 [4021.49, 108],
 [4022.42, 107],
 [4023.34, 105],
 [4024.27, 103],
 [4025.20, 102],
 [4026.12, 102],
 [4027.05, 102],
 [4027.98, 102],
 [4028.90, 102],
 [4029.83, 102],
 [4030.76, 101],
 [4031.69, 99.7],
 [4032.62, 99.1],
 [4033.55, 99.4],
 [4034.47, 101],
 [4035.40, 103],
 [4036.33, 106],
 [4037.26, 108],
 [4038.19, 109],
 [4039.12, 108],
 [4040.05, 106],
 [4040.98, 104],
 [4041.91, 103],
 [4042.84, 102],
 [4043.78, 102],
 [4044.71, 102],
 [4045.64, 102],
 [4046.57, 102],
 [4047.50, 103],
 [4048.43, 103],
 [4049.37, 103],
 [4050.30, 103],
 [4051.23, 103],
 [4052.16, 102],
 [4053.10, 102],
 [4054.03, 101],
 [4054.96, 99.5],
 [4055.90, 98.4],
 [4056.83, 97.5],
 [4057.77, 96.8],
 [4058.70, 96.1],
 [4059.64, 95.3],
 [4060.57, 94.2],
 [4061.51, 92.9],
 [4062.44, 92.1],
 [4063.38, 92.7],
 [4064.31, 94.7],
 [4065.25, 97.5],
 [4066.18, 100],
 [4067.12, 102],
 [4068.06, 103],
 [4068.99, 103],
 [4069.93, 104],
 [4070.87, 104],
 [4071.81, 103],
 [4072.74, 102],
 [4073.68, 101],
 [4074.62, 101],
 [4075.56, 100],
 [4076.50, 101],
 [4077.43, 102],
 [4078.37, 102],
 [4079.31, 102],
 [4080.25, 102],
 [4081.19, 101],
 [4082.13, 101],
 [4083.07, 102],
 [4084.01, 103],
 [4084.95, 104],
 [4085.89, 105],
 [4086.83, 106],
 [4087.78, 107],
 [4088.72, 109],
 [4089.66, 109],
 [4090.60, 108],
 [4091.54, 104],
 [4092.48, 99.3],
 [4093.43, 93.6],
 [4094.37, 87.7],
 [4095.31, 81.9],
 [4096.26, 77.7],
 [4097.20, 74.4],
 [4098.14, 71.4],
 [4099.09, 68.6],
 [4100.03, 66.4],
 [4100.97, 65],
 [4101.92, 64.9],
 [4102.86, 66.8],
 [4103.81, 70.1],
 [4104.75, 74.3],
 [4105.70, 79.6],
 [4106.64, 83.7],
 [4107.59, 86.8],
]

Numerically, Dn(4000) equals 1.3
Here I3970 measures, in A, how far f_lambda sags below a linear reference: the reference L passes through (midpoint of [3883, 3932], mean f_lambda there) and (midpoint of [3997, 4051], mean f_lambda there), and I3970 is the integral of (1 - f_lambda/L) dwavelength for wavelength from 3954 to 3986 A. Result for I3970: 7.0 A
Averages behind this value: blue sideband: 80.5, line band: 72.6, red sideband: 103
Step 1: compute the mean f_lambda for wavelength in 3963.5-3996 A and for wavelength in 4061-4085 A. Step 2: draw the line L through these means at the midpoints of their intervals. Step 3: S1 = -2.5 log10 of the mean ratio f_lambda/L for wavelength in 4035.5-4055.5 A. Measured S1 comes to -0.11 mag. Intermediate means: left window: 76.8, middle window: 103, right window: 100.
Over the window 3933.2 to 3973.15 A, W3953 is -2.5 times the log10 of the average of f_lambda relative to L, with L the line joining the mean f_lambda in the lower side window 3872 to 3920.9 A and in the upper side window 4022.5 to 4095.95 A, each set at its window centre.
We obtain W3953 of 0.20 mag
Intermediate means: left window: 81.9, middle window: 73.9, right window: 101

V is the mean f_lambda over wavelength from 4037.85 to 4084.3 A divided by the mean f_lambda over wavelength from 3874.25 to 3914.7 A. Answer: 1.25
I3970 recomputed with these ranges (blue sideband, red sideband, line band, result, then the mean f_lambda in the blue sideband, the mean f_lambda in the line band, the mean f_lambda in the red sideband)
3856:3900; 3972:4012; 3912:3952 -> 2.7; 82.5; 81.5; 93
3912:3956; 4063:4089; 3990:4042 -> -5.0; 82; 102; 102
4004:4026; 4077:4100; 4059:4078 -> -0.2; 104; 99.3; 96.1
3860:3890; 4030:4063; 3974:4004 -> 0.7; 83.8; 93.2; 101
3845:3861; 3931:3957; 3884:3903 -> 2.7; 90.3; 73.6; 80.2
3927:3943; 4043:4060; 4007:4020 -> -1.8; 71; 104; 101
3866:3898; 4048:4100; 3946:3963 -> 0.2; 80.2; 86.1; 98.1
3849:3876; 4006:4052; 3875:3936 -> 9.7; 91.7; 79.6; 103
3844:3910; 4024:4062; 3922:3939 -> 3.3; 84.9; 72.9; 102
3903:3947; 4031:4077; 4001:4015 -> -1.2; 82.3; 103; 101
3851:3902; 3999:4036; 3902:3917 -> 0.0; 83.8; 88.7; 103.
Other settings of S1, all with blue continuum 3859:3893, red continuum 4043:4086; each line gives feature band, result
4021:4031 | -0.071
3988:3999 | -0.033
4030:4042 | -0.063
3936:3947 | 0.055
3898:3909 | -0.043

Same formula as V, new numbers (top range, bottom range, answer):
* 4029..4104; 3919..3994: 1.24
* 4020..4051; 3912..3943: 1.31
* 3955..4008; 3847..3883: 0.92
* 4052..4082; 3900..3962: 1.19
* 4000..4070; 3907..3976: 1.33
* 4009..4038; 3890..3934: 1.27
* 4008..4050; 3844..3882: 1.15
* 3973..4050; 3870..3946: 1.22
